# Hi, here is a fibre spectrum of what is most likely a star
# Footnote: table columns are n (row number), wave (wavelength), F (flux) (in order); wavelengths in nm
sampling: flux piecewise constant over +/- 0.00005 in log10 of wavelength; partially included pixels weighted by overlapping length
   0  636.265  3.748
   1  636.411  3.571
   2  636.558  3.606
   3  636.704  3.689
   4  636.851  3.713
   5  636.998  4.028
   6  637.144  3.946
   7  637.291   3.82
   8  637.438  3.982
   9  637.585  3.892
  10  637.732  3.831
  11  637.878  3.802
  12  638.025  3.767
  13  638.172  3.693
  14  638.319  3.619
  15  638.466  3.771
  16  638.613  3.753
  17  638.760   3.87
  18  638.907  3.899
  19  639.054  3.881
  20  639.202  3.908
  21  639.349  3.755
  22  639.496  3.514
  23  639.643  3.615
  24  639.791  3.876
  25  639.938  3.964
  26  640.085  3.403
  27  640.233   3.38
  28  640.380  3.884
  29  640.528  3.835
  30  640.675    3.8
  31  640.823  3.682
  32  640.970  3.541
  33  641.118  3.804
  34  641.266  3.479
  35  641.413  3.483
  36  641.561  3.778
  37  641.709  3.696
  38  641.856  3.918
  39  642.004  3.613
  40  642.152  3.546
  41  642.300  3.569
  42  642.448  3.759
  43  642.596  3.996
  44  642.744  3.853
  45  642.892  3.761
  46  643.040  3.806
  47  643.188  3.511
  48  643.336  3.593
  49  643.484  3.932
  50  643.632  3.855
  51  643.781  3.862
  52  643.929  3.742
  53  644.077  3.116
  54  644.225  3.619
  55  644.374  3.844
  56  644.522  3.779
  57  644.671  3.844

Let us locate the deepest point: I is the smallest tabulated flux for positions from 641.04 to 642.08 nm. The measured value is 3.479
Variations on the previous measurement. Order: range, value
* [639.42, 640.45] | 3.38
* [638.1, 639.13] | 3.619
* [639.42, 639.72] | 3.514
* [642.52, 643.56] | 3.511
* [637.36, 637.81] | 3.831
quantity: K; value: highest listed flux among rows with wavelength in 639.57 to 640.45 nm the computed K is 3.964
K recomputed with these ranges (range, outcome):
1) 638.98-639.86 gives 3.908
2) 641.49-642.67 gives 3.996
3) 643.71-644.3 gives 3.862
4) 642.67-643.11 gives 3.853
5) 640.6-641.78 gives 3.804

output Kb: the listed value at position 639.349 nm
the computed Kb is 3.755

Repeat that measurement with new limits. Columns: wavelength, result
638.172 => 3.693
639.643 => 3.615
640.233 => 3.38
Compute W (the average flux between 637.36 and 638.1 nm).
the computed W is 3.85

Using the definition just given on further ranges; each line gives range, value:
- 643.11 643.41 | 3.56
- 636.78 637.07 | 3.87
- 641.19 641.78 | 3.61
